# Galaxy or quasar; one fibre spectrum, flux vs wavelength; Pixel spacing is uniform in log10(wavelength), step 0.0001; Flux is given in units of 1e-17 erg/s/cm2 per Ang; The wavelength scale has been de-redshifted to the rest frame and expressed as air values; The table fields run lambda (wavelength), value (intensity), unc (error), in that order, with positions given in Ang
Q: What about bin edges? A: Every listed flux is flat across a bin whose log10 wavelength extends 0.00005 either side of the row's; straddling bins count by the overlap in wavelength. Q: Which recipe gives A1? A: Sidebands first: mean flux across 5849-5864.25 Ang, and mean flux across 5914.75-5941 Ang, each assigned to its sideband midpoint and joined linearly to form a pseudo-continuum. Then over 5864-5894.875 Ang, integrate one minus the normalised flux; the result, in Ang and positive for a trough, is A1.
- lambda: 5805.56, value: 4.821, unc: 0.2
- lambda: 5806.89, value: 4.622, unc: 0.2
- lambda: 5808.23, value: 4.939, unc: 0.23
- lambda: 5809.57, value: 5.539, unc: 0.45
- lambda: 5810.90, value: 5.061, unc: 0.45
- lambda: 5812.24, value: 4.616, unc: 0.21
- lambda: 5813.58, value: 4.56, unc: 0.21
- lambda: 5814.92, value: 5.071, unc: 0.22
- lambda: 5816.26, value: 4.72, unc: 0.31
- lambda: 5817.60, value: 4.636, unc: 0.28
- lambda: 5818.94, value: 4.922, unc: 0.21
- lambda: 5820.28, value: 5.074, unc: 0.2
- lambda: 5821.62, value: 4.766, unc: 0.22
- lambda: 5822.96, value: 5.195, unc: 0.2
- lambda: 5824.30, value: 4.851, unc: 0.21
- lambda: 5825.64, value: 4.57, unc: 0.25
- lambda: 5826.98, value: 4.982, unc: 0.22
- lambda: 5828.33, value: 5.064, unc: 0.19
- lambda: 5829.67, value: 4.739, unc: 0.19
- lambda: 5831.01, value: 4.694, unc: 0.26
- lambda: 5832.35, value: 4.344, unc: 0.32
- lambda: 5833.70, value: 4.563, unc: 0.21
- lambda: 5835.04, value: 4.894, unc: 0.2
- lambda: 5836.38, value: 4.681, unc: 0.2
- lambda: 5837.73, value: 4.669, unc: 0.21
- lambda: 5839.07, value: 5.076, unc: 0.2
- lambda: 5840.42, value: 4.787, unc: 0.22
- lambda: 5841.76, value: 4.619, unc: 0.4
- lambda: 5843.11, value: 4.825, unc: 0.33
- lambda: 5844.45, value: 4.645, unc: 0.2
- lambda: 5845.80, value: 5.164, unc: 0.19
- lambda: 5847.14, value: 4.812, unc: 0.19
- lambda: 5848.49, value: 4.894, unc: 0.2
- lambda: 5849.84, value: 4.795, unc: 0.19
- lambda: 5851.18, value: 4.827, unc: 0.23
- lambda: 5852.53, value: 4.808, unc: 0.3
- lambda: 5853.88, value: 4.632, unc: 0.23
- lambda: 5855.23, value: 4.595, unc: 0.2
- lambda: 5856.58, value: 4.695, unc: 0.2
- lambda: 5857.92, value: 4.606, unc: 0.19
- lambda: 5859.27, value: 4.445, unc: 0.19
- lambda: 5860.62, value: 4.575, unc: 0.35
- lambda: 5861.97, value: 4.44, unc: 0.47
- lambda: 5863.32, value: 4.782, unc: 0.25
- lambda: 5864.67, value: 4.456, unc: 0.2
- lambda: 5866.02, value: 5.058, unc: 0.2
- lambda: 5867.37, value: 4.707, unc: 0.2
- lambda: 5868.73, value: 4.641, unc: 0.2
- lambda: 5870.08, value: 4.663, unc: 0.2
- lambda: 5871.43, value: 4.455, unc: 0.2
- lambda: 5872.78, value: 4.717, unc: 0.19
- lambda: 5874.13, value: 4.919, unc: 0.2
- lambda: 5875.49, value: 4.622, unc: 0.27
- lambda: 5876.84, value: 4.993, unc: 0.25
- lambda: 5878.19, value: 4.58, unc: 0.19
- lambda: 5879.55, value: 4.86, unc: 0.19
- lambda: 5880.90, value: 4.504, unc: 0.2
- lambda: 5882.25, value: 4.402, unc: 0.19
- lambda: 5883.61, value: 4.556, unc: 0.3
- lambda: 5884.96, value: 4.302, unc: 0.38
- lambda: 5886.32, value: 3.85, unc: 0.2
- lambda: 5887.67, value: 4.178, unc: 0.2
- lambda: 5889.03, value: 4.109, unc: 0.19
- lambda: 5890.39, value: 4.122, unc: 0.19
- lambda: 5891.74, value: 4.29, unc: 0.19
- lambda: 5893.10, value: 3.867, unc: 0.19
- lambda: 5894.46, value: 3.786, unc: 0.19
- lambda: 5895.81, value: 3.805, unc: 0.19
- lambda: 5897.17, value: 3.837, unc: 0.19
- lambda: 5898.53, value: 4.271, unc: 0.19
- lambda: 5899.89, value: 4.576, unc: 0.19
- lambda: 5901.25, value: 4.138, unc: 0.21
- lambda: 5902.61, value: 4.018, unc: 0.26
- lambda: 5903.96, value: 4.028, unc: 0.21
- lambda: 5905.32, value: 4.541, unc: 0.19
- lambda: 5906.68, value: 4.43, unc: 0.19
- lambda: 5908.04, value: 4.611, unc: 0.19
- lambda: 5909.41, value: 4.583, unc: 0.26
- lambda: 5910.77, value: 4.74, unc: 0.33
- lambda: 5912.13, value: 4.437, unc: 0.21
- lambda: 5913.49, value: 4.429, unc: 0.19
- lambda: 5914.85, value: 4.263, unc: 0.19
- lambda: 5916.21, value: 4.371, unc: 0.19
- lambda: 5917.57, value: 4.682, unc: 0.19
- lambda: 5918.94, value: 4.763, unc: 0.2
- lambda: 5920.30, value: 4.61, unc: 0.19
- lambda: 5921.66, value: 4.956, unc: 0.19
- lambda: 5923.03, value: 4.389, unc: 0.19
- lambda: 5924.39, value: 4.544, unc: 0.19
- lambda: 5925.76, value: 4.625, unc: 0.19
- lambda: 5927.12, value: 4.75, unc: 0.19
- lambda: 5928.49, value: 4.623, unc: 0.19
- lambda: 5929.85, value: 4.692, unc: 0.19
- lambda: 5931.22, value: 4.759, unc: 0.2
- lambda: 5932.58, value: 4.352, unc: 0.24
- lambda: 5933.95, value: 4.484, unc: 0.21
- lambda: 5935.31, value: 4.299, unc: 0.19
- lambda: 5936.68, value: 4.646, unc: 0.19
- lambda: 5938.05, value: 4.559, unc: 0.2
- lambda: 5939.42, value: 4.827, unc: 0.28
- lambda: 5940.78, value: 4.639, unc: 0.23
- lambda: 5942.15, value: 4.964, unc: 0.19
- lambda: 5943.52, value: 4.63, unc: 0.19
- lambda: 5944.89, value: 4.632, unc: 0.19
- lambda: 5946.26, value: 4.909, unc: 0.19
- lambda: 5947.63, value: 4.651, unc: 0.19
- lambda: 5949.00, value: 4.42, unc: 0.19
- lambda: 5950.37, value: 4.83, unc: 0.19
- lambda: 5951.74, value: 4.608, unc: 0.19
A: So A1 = 1.1 Ang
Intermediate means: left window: 4.65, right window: 4.6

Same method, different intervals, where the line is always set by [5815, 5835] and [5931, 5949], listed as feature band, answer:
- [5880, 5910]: 3.0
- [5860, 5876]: 0.2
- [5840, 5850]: -0.1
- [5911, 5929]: 0.3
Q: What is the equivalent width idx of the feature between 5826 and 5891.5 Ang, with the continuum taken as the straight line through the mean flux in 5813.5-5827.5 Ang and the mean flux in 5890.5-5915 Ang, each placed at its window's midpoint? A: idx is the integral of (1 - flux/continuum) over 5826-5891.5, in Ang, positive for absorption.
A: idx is -1.0 Ang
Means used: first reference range 4.86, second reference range 4.26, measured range 4.65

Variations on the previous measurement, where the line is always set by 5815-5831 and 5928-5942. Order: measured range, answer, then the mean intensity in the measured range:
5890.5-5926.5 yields 2.3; 4.37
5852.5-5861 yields 0.3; 4.61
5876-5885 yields 0.2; 4.62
